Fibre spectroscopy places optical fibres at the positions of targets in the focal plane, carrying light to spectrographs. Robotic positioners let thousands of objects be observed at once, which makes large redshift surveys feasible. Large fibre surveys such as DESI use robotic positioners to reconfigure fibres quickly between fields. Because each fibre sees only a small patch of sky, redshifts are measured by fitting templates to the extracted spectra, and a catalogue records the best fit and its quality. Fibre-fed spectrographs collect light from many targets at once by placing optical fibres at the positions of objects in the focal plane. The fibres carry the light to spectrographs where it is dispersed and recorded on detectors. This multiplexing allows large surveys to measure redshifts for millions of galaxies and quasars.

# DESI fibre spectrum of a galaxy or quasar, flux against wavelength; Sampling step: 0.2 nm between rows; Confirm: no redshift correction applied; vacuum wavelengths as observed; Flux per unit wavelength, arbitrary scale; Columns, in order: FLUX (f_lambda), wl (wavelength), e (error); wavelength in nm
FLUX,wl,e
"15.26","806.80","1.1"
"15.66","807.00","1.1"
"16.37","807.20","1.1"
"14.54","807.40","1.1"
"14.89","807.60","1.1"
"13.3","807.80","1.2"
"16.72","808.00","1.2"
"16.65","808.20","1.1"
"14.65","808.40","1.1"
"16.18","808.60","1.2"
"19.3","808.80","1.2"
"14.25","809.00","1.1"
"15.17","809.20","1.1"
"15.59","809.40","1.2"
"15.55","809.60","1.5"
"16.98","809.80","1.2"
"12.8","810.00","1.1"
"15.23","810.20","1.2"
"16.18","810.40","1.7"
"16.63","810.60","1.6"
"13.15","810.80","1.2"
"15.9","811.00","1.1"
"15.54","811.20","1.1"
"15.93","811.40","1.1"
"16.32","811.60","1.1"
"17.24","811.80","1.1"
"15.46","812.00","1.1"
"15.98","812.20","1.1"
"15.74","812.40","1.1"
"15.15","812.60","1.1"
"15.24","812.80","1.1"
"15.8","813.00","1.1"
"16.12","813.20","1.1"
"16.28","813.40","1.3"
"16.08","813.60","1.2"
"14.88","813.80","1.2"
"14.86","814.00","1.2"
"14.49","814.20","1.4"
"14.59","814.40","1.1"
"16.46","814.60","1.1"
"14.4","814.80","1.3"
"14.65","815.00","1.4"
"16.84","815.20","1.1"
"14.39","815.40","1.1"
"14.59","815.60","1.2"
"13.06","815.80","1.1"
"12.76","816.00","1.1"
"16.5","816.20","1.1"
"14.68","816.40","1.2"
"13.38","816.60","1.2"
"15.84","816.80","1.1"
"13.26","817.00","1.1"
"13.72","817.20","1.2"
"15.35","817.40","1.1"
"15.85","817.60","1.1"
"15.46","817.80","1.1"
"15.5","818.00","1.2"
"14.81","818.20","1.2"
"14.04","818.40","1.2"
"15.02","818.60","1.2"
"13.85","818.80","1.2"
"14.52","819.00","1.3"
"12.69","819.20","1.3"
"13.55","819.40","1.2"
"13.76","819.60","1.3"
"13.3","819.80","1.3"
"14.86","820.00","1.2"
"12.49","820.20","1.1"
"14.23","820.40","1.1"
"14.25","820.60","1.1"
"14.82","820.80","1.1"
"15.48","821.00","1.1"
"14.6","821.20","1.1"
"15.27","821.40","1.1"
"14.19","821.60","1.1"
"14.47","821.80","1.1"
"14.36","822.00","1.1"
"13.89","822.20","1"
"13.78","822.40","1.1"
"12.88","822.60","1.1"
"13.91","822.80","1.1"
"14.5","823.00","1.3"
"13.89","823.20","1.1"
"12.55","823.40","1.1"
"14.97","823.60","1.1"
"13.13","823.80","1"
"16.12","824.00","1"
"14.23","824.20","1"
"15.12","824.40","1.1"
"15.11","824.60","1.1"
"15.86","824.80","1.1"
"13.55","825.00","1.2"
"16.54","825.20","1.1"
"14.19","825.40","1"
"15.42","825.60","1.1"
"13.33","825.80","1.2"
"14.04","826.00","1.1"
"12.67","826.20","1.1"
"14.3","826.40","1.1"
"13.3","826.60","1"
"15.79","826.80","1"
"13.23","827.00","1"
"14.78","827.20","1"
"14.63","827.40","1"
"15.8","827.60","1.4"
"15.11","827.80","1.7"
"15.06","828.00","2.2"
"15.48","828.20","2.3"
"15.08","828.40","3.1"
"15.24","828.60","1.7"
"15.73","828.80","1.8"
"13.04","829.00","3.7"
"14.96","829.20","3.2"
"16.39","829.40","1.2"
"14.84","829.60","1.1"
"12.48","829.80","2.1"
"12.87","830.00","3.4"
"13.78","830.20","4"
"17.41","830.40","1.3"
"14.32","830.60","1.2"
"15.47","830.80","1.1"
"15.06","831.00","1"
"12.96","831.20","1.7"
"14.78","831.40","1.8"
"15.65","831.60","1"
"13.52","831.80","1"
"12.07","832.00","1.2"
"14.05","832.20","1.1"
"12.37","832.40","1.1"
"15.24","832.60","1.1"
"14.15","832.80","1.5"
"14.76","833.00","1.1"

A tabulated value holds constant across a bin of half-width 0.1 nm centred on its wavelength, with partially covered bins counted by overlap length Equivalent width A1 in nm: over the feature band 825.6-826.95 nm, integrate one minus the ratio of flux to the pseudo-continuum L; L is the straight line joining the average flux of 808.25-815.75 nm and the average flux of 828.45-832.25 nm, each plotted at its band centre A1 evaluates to 0.07 nm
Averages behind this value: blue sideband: 15.5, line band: 14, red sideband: 14.5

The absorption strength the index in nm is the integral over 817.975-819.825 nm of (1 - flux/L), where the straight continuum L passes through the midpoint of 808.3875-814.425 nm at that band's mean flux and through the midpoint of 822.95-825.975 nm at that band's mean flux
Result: 0.11 nm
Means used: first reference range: 15.6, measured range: 14.1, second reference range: 14.6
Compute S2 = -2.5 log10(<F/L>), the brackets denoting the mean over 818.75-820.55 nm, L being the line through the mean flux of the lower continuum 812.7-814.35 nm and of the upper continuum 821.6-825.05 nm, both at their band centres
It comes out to 0.08 mag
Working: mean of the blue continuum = 15.4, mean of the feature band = 13.7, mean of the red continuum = 14.3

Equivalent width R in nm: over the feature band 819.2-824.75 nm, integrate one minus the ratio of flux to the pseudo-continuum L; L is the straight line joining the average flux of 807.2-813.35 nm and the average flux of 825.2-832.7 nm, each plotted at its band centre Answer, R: 0.26 nm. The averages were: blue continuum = 15.6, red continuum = 14.5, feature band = 14.2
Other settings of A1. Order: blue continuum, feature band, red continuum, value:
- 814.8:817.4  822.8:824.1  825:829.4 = 0.04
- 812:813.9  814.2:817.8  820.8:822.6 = 0.12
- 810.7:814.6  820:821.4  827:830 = 0.07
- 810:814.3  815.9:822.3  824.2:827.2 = 0.26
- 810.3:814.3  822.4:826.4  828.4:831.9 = 0.18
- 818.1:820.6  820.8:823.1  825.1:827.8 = -0.03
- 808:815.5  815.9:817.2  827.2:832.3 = 0.08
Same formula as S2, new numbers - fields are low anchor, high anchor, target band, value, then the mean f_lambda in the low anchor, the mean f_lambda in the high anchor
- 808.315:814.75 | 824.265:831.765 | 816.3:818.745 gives 0.039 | 15.6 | 14.7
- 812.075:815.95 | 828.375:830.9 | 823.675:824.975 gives 0.003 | 15.2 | 14.7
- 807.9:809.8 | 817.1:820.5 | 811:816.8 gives -0.008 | 16.1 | 14.3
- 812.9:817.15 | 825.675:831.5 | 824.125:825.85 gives -0.016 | 14.9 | 14.6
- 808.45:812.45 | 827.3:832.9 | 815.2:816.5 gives 0.065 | 15.7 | 14.6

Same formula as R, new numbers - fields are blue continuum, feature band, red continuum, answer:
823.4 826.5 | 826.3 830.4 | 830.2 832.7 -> -0.06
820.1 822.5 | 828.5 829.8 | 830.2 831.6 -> 0.00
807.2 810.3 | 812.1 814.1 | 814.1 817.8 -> -0.08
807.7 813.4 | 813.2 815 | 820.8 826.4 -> 0.01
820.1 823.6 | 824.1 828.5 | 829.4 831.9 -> -0.11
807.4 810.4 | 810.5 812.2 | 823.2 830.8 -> -0.04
